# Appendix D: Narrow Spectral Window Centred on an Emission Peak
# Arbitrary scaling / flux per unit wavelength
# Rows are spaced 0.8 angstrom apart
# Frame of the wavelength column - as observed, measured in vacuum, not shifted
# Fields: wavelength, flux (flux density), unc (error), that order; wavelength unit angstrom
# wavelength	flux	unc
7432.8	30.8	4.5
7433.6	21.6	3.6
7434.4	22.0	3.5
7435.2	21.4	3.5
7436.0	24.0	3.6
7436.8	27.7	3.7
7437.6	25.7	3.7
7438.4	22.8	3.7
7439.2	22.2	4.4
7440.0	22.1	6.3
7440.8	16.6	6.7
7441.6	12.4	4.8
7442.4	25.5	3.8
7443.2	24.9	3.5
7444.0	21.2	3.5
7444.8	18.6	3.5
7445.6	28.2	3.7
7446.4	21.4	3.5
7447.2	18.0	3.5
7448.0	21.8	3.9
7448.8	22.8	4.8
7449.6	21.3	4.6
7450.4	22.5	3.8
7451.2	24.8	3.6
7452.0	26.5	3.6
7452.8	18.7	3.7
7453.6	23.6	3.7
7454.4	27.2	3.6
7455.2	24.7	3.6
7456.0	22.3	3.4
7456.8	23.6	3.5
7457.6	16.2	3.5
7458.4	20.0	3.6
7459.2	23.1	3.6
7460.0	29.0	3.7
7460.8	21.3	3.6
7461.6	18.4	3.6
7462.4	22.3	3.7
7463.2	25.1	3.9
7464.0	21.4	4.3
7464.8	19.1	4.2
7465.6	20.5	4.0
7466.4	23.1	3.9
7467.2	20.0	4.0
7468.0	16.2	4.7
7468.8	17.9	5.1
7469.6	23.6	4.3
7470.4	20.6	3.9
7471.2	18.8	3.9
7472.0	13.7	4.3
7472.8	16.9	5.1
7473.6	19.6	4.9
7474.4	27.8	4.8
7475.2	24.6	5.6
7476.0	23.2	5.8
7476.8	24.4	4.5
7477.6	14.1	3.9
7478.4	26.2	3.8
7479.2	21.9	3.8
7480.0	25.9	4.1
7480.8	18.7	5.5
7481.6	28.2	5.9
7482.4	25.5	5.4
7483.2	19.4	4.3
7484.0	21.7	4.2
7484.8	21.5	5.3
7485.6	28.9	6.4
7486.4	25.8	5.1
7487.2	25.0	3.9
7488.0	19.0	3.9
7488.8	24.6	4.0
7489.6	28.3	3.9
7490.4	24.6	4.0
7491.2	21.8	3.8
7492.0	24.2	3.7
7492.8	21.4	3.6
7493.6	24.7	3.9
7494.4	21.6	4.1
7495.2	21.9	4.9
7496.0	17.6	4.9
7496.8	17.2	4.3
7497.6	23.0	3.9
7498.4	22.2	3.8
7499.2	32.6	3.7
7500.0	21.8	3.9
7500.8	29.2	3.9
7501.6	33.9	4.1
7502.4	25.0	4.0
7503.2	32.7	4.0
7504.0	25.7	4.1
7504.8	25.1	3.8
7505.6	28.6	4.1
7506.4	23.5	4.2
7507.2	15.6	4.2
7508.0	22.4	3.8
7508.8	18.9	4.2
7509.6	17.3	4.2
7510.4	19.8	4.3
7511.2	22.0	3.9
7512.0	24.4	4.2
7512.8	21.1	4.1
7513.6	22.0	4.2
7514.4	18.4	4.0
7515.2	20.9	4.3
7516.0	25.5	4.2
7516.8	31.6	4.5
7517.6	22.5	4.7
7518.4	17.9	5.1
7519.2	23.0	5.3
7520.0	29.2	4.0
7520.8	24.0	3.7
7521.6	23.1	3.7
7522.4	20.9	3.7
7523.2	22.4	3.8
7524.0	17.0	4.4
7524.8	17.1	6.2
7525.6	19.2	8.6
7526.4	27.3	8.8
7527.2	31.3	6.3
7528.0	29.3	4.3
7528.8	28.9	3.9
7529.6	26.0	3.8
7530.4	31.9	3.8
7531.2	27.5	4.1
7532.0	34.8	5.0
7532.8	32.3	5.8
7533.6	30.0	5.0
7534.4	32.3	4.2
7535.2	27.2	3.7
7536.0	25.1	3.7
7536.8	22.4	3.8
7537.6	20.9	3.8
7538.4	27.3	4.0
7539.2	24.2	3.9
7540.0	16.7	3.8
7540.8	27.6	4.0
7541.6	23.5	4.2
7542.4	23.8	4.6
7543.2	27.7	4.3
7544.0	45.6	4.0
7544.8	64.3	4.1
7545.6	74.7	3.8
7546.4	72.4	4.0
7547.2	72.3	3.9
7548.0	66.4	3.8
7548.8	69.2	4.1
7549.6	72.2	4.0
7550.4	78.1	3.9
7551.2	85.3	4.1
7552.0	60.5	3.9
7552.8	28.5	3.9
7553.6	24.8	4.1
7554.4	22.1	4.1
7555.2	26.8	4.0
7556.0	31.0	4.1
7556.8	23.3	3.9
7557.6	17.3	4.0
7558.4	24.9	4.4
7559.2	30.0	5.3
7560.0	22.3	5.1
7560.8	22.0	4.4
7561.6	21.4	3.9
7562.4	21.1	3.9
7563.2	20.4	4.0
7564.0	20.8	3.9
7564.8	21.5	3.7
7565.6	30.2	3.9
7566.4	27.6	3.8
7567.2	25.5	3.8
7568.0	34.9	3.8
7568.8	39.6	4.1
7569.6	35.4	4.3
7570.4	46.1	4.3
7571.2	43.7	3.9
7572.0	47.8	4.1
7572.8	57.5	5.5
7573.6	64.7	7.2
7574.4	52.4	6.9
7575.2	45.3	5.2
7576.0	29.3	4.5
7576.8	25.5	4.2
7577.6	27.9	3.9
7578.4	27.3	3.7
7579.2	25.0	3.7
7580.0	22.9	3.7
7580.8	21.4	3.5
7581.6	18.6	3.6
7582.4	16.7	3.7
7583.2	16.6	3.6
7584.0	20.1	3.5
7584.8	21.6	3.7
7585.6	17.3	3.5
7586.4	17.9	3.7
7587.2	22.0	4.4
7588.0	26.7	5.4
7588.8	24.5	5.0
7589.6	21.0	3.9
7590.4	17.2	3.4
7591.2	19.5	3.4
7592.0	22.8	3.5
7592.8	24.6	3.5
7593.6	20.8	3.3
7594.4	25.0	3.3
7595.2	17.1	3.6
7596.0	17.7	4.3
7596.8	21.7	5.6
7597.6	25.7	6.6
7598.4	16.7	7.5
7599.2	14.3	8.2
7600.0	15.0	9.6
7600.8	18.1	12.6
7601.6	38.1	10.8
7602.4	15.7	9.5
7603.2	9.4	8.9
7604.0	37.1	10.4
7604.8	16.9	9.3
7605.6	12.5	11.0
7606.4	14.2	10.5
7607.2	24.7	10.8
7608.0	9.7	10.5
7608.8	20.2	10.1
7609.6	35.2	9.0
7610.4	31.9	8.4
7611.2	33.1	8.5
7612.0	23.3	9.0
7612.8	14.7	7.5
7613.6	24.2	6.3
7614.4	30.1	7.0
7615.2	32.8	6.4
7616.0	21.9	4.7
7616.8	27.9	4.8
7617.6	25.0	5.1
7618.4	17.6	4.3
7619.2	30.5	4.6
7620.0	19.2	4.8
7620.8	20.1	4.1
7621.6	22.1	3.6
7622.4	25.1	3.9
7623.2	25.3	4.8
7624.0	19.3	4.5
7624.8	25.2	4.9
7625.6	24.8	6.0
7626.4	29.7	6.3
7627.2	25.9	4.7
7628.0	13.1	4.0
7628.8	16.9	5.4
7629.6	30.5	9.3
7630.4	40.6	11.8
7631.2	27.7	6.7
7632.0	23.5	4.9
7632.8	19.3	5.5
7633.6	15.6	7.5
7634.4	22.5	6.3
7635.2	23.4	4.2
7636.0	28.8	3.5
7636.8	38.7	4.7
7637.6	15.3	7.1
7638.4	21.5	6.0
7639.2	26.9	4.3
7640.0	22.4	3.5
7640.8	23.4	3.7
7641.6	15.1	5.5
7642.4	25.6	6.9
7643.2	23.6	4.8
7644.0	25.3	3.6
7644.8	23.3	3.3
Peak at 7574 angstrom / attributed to [N II] 6583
